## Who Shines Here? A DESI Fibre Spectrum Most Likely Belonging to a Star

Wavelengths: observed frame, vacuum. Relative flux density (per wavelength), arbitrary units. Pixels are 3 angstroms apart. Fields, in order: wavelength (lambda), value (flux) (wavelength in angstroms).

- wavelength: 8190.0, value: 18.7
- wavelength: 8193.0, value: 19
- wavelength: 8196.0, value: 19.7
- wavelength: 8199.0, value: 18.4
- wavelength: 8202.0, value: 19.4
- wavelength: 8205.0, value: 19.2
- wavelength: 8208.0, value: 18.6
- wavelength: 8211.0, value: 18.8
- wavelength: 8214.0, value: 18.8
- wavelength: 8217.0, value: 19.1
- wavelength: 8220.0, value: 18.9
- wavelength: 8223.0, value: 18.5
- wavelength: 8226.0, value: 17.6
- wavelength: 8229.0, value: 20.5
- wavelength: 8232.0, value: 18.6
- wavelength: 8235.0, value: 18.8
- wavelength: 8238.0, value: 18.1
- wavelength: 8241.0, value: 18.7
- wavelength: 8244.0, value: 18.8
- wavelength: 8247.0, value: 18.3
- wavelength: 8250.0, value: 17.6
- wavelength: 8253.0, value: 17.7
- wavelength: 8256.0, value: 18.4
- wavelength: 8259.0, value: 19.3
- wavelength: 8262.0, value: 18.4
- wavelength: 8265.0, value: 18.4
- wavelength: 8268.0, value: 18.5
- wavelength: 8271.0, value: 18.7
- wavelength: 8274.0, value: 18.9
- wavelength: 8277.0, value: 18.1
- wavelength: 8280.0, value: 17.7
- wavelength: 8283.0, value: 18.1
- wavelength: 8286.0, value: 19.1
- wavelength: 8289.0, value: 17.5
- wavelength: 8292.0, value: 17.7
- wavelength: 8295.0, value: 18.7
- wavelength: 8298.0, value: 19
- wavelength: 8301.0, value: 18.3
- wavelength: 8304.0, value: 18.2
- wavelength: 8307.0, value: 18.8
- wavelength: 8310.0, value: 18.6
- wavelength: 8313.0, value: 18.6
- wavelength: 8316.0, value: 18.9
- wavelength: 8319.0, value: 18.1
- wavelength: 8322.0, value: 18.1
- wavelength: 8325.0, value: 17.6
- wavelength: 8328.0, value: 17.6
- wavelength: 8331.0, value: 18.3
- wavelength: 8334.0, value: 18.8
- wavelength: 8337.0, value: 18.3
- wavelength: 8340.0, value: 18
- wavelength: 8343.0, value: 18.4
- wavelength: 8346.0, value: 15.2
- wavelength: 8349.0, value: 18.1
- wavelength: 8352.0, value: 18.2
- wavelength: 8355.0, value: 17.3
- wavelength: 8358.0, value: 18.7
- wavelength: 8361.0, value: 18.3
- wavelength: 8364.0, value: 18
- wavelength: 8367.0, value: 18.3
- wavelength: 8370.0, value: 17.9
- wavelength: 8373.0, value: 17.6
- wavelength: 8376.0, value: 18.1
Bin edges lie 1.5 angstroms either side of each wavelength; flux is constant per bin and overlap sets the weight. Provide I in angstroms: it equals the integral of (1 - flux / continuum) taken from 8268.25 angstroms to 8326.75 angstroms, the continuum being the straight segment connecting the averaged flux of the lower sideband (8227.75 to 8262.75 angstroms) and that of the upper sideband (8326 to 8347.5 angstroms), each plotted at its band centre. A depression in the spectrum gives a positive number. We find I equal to -0.7 angstroms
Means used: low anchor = 18.6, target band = 18.4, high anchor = 17.8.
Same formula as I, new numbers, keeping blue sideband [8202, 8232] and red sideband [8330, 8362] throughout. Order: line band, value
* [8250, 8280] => 0.23 angstroms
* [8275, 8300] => 0.18 angstroms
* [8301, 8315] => -0.23 angstroms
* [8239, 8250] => 0.15 angstroms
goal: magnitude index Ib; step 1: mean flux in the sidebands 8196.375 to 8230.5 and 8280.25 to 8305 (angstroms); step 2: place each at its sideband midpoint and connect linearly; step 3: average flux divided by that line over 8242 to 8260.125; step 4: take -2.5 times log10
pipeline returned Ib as 0.02 mag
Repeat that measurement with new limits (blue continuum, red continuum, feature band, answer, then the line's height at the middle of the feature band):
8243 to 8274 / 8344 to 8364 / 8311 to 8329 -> -0.01 mag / 17.9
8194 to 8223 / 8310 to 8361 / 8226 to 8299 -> 0.01 mag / 18.6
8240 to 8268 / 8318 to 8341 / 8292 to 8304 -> -0.02 mag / 18.2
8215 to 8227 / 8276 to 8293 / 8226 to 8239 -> -0.02 mag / 18.5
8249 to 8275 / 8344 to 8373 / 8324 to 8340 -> -0.01 mag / 18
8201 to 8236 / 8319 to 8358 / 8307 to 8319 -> -0.03 mag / 18.1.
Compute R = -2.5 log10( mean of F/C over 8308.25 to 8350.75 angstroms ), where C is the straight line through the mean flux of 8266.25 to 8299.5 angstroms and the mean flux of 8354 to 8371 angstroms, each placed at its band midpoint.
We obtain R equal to 0.01 mag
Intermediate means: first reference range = 18.4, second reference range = 18.1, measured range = 18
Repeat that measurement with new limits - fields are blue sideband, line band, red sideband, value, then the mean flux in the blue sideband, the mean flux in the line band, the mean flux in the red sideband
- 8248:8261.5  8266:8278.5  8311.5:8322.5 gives -0.01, 18.3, 18.5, 18.5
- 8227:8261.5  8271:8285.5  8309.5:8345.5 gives 0.01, 18.6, 18.3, 18.2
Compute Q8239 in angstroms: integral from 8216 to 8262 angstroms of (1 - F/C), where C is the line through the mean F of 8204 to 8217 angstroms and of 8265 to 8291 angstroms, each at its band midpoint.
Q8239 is 0.1 angstroms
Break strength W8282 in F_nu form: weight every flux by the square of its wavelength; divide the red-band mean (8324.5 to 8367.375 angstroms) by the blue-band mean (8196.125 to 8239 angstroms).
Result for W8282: 1.0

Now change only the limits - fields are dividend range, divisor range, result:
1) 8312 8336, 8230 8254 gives 1.01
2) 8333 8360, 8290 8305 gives 0.99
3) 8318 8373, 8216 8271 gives 0.99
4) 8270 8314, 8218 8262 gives 1.00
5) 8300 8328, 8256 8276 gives 0.99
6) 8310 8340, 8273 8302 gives 1.01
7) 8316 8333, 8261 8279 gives 0.99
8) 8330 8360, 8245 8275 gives 0.99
